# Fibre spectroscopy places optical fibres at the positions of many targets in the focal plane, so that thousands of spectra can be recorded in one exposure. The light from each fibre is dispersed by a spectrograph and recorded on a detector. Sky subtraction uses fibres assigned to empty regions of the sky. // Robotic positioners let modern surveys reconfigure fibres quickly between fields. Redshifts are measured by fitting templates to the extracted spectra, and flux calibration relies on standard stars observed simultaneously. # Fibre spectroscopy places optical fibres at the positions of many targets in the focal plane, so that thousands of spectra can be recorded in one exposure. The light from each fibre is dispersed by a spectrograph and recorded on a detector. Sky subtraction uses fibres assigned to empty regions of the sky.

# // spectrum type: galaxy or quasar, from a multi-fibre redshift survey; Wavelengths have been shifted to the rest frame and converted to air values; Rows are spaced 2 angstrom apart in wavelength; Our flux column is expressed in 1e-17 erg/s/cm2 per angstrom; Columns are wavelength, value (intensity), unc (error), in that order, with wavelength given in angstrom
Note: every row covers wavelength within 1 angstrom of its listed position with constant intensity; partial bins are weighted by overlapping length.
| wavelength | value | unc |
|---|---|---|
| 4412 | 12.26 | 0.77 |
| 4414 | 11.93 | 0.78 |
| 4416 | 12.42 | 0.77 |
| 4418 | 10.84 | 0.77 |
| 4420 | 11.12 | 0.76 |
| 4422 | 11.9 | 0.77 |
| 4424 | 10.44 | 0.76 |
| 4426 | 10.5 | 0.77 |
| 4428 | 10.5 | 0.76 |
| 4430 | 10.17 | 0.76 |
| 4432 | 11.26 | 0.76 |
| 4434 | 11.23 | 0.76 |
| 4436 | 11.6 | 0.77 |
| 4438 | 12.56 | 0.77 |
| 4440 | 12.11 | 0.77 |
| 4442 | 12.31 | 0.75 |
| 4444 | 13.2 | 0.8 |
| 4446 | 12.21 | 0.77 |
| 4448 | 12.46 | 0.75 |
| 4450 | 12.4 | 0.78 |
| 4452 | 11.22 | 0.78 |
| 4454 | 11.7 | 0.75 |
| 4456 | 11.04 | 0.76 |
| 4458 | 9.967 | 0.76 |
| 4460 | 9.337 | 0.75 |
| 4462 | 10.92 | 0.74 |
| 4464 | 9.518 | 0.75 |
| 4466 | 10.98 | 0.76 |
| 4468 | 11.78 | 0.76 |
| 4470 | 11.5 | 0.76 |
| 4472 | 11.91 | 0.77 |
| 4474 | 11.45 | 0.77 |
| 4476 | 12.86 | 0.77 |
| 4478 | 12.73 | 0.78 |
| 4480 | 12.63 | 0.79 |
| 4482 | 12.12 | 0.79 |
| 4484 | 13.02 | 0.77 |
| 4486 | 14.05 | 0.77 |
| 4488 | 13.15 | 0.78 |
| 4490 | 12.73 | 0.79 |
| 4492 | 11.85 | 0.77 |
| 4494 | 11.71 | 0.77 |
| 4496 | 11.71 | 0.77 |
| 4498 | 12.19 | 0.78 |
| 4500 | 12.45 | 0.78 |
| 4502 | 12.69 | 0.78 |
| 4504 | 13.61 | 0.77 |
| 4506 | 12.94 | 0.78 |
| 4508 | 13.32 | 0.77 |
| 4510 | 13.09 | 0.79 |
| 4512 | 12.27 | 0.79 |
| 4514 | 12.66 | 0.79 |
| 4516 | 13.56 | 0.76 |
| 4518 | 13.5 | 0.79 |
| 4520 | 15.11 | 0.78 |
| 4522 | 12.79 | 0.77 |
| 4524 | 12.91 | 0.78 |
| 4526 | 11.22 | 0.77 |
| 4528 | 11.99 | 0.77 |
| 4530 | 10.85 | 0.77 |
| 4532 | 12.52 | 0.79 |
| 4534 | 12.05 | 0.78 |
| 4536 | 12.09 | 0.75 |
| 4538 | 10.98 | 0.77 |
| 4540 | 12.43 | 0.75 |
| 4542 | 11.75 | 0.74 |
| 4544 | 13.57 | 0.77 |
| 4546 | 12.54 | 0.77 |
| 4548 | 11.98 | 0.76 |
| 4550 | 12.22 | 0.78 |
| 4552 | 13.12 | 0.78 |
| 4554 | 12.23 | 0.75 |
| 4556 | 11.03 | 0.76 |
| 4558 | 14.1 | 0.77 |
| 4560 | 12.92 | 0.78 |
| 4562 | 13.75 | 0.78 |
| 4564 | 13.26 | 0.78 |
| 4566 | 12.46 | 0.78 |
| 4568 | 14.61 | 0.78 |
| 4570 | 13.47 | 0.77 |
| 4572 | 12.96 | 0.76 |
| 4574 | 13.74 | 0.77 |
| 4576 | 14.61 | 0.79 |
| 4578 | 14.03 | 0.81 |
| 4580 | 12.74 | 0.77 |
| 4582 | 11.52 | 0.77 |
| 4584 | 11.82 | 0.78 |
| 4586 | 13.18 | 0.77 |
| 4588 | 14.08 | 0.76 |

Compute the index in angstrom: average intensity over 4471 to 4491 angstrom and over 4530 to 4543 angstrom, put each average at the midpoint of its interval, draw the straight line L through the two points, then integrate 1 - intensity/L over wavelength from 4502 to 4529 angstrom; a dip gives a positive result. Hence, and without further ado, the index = -1.8 angstrom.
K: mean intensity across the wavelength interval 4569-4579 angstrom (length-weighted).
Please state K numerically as 13.8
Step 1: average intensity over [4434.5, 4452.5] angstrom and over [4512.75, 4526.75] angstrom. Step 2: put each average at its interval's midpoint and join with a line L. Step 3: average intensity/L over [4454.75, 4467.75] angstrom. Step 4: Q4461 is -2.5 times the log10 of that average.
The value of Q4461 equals 0.19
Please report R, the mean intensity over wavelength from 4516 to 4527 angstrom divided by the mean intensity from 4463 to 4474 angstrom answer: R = 1.2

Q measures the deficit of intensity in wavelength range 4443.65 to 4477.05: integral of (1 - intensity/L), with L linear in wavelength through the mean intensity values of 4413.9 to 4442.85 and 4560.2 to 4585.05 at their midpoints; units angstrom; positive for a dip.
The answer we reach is 1.1 angstrom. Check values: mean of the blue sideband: 11.4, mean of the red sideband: 13.2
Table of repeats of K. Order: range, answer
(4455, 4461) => 10.1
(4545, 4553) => 12.5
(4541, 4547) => 12.6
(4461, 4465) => 10.2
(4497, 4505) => 12.7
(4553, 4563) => 12.8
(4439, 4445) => 12.5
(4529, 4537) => 11.9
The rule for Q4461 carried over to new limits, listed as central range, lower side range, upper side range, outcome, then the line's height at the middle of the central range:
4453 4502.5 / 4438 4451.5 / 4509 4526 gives 0.080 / 12.7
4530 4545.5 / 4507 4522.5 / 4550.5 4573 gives 0.091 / 13.2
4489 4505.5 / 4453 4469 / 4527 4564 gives -0.091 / 11.4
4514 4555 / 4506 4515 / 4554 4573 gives 0.042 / 13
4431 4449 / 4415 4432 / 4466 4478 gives -0.074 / 11.3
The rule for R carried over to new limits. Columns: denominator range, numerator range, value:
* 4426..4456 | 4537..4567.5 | 1.07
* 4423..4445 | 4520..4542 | 1.06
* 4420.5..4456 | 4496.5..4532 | 1.10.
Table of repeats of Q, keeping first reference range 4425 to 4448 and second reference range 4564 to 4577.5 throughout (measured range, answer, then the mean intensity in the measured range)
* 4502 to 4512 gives -0.3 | 13.1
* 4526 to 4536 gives 0.9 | 11.8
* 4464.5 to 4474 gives 0.5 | 11.4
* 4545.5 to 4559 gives 0.9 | 12.5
